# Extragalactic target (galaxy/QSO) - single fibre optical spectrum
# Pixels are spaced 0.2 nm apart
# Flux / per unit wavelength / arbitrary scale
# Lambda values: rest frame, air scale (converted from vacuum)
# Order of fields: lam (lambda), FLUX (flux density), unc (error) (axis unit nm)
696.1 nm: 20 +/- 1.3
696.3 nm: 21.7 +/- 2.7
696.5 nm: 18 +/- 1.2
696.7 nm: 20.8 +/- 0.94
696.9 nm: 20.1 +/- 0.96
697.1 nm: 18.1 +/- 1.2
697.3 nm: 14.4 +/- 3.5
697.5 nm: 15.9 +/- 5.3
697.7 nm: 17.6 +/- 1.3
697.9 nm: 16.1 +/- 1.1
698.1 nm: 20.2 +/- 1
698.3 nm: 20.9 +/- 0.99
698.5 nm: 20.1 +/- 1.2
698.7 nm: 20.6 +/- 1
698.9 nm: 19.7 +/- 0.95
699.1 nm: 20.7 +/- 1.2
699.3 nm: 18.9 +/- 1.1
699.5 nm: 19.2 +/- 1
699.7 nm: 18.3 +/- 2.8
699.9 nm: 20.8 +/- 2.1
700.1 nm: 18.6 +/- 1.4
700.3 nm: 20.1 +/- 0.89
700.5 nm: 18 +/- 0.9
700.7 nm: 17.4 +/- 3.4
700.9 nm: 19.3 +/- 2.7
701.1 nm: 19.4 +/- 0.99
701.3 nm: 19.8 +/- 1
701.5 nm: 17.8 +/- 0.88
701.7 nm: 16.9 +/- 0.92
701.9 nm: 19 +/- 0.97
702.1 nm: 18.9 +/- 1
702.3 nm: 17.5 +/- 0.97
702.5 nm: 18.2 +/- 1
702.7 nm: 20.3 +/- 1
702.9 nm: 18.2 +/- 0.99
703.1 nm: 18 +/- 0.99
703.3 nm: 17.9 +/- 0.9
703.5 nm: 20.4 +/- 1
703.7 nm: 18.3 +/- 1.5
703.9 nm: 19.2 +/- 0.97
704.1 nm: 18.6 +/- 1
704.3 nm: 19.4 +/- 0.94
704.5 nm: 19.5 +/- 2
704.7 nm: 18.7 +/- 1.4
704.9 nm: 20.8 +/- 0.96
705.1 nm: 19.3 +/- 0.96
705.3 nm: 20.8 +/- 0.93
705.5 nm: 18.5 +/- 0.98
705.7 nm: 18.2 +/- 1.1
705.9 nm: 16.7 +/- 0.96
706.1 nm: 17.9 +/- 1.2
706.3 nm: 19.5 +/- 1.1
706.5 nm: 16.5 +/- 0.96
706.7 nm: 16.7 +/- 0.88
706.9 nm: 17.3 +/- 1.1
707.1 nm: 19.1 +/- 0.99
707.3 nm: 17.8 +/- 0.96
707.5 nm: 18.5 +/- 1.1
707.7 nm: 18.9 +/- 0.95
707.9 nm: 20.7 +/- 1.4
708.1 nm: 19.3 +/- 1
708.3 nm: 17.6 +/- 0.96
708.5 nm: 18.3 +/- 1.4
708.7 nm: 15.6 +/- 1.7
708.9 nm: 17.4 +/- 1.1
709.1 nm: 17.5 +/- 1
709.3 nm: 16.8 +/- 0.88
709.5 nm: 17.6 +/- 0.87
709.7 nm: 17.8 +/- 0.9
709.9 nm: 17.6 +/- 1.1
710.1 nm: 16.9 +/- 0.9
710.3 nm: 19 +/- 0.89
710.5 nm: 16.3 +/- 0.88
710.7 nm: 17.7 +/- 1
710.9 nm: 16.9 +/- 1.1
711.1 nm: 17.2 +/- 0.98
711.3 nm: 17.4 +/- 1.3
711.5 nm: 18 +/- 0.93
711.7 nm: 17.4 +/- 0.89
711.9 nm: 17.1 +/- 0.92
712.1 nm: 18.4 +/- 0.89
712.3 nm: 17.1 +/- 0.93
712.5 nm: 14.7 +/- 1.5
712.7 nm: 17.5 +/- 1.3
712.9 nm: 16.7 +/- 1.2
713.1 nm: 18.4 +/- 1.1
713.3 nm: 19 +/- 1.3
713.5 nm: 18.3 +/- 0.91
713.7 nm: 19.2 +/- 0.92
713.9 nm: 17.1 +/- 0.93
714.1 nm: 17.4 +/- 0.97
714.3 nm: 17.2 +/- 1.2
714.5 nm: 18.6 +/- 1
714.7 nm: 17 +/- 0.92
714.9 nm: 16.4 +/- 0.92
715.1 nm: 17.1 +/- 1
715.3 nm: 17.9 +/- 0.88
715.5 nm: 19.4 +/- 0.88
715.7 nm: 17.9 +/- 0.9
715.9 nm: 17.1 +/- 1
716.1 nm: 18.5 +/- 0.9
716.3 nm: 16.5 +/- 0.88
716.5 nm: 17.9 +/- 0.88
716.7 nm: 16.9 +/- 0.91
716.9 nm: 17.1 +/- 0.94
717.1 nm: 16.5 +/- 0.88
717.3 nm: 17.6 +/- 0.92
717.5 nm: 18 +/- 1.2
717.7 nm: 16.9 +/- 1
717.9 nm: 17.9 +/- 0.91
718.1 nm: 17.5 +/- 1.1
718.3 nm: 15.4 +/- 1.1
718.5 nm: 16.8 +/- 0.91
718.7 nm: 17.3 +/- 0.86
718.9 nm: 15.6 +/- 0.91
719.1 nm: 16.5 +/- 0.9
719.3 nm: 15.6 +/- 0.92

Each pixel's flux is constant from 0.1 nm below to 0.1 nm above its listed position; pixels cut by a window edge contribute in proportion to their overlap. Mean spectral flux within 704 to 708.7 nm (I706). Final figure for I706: 18.6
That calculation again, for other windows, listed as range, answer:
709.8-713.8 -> 17.5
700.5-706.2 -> 18.7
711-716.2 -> 17.6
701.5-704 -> 18.5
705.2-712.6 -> 17.7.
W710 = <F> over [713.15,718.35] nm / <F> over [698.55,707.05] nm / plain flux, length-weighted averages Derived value 0.93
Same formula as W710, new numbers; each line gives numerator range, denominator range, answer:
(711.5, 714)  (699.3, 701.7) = 0.93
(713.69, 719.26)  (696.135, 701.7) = 0.91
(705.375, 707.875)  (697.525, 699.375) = 0.94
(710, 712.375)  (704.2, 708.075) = 0.93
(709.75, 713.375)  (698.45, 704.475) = 0.92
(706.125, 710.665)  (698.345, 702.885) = 0.94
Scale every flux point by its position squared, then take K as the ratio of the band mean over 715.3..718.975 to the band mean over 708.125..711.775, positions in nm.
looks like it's 1.0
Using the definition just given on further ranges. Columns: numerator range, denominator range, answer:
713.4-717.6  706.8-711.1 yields 1.01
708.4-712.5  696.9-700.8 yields 0.96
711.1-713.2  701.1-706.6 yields 0.94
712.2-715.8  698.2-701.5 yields 0.94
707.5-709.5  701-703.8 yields 0.98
